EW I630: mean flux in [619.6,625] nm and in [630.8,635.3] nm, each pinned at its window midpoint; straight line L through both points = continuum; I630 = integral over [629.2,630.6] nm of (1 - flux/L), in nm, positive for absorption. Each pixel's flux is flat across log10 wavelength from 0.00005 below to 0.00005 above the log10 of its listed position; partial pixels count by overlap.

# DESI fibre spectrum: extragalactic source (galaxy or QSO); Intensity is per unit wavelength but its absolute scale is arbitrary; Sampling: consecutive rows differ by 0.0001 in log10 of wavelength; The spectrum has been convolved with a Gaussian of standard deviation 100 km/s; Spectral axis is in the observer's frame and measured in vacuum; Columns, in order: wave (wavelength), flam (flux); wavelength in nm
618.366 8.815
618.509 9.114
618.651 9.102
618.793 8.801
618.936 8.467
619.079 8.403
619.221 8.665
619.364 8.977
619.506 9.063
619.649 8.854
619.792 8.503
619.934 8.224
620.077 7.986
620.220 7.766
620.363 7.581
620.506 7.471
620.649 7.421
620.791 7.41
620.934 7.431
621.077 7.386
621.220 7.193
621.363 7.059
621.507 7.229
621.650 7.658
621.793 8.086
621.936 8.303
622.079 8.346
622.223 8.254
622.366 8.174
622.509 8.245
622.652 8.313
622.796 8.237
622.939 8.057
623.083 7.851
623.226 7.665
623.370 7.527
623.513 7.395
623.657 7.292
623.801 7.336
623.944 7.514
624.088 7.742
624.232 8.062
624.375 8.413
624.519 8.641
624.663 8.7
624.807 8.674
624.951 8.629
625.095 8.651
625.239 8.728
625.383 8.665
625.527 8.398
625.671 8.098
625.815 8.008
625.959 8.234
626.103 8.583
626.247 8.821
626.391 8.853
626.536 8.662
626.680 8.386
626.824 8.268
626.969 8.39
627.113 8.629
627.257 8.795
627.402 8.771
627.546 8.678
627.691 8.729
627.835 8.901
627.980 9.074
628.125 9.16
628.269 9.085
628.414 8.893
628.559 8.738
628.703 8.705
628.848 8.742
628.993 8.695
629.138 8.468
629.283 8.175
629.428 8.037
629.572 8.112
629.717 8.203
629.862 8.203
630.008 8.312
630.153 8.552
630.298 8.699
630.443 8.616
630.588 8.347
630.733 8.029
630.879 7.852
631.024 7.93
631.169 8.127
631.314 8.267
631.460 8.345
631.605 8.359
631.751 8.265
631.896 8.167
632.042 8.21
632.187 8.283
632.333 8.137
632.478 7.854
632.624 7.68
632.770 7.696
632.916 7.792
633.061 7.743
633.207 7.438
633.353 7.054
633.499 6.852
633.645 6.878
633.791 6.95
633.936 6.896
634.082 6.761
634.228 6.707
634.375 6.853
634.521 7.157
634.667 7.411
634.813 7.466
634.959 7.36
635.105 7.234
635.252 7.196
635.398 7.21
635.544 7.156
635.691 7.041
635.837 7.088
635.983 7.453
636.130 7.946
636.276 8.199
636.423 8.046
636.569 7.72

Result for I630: -0.119 nm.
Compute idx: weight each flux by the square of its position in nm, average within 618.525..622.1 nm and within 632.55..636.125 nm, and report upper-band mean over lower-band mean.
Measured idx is 0.9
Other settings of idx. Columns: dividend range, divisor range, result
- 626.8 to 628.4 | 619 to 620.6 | 1.09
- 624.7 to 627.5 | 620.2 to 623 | 1.11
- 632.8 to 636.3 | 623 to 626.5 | 0.91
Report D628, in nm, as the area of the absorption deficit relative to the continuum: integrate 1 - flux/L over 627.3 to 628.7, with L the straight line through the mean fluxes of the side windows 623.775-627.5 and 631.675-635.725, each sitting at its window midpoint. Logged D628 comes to -0.13 nm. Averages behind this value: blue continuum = 8.43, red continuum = 7.41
